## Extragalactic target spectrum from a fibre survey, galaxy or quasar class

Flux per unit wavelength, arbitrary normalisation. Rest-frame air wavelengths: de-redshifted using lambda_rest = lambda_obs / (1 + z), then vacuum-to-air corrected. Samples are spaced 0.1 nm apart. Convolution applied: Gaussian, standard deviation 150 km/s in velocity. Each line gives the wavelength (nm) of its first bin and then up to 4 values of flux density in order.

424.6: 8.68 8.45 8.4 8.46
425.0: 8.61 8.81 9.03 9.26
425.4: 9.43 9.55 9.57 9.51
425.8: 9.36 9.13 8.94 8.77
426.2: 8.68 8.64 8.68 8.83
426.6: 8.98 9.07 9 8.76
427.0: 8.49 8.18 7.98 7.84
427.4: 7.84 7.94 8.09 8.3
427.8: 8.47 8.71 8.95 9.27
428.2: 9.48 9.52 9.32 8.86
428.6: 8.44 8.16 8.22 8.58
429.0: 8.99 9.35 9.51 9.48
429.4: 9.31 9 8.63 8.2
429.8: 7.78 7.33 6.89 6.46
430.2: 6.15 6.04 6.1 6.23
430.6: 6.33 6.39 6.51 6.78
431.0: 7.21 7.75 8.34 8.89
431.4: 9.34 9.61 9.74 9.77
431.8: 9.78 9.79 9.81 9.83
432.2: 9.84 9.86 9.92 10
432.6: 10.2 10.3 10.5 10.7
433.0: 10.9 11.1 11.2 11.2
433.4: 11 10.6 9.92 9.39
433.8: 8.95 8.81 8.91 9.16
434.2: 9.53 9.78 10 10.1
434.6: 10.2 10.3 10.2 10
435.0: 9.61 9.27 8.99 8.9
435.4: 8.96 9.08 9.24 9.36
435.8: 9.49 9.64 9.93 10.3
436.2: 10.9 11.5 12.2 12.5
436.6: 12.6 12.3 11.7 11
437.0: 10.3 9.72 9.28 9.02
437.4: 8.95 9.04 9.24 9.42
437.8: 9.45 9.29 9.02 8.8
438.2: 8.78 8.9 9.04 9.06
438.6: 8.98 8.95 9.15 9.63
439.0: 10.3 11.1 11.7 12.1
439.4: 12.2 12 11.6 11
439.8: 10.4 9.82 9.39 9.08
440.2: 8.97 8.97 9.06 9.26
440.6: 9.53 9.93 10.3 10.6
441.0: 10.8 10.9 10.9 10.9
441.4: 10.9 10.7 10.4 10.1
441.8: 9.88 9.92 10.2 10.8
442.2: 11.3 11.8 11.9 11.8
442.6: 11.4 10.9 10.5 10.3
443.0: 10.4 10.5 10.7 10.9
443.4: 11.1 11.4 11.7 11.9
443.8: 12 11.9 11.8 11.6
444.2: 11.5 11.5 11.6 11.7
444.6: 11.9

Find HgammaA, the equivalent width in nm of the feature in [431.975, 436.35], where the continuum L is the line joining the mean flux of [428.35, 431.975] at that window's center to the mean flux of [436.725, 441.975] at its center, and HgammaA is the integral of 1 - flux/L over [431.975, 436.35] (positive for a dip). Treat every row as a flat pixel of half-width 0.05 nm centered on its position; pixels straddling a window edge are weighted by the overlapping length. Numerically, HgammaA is -0.49 nm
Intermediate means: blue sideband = 8.16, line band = 9.94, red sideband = 10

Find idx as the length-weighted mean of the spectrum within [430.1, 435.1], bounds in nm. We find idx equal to 9.21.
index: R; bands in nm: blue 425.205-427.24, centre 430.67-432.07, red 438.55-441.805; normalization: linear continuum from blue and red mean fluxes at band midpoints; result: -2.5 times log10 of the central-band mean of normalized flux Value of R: 0.10 mag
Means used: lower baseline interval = 8.95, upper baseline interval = 10.3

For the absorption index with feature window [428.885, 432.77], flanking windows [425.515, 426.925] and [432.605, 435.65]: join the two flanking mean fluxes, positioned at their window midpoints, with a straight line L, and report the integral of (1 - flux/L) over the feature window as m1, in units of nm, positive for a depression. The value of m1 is 0.43 nm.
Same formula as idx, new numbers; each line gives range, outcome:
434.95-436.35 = 9.66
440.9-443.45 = 10.8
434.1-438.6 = 9.87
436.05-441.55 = 10.2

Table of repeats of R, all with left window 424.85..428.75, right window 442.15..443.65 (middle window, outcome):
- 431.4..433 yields -0.05 mag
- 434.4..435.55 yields 0.04 mag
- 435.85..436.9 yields -0.12 mag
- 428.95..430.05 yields 0.07 mag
